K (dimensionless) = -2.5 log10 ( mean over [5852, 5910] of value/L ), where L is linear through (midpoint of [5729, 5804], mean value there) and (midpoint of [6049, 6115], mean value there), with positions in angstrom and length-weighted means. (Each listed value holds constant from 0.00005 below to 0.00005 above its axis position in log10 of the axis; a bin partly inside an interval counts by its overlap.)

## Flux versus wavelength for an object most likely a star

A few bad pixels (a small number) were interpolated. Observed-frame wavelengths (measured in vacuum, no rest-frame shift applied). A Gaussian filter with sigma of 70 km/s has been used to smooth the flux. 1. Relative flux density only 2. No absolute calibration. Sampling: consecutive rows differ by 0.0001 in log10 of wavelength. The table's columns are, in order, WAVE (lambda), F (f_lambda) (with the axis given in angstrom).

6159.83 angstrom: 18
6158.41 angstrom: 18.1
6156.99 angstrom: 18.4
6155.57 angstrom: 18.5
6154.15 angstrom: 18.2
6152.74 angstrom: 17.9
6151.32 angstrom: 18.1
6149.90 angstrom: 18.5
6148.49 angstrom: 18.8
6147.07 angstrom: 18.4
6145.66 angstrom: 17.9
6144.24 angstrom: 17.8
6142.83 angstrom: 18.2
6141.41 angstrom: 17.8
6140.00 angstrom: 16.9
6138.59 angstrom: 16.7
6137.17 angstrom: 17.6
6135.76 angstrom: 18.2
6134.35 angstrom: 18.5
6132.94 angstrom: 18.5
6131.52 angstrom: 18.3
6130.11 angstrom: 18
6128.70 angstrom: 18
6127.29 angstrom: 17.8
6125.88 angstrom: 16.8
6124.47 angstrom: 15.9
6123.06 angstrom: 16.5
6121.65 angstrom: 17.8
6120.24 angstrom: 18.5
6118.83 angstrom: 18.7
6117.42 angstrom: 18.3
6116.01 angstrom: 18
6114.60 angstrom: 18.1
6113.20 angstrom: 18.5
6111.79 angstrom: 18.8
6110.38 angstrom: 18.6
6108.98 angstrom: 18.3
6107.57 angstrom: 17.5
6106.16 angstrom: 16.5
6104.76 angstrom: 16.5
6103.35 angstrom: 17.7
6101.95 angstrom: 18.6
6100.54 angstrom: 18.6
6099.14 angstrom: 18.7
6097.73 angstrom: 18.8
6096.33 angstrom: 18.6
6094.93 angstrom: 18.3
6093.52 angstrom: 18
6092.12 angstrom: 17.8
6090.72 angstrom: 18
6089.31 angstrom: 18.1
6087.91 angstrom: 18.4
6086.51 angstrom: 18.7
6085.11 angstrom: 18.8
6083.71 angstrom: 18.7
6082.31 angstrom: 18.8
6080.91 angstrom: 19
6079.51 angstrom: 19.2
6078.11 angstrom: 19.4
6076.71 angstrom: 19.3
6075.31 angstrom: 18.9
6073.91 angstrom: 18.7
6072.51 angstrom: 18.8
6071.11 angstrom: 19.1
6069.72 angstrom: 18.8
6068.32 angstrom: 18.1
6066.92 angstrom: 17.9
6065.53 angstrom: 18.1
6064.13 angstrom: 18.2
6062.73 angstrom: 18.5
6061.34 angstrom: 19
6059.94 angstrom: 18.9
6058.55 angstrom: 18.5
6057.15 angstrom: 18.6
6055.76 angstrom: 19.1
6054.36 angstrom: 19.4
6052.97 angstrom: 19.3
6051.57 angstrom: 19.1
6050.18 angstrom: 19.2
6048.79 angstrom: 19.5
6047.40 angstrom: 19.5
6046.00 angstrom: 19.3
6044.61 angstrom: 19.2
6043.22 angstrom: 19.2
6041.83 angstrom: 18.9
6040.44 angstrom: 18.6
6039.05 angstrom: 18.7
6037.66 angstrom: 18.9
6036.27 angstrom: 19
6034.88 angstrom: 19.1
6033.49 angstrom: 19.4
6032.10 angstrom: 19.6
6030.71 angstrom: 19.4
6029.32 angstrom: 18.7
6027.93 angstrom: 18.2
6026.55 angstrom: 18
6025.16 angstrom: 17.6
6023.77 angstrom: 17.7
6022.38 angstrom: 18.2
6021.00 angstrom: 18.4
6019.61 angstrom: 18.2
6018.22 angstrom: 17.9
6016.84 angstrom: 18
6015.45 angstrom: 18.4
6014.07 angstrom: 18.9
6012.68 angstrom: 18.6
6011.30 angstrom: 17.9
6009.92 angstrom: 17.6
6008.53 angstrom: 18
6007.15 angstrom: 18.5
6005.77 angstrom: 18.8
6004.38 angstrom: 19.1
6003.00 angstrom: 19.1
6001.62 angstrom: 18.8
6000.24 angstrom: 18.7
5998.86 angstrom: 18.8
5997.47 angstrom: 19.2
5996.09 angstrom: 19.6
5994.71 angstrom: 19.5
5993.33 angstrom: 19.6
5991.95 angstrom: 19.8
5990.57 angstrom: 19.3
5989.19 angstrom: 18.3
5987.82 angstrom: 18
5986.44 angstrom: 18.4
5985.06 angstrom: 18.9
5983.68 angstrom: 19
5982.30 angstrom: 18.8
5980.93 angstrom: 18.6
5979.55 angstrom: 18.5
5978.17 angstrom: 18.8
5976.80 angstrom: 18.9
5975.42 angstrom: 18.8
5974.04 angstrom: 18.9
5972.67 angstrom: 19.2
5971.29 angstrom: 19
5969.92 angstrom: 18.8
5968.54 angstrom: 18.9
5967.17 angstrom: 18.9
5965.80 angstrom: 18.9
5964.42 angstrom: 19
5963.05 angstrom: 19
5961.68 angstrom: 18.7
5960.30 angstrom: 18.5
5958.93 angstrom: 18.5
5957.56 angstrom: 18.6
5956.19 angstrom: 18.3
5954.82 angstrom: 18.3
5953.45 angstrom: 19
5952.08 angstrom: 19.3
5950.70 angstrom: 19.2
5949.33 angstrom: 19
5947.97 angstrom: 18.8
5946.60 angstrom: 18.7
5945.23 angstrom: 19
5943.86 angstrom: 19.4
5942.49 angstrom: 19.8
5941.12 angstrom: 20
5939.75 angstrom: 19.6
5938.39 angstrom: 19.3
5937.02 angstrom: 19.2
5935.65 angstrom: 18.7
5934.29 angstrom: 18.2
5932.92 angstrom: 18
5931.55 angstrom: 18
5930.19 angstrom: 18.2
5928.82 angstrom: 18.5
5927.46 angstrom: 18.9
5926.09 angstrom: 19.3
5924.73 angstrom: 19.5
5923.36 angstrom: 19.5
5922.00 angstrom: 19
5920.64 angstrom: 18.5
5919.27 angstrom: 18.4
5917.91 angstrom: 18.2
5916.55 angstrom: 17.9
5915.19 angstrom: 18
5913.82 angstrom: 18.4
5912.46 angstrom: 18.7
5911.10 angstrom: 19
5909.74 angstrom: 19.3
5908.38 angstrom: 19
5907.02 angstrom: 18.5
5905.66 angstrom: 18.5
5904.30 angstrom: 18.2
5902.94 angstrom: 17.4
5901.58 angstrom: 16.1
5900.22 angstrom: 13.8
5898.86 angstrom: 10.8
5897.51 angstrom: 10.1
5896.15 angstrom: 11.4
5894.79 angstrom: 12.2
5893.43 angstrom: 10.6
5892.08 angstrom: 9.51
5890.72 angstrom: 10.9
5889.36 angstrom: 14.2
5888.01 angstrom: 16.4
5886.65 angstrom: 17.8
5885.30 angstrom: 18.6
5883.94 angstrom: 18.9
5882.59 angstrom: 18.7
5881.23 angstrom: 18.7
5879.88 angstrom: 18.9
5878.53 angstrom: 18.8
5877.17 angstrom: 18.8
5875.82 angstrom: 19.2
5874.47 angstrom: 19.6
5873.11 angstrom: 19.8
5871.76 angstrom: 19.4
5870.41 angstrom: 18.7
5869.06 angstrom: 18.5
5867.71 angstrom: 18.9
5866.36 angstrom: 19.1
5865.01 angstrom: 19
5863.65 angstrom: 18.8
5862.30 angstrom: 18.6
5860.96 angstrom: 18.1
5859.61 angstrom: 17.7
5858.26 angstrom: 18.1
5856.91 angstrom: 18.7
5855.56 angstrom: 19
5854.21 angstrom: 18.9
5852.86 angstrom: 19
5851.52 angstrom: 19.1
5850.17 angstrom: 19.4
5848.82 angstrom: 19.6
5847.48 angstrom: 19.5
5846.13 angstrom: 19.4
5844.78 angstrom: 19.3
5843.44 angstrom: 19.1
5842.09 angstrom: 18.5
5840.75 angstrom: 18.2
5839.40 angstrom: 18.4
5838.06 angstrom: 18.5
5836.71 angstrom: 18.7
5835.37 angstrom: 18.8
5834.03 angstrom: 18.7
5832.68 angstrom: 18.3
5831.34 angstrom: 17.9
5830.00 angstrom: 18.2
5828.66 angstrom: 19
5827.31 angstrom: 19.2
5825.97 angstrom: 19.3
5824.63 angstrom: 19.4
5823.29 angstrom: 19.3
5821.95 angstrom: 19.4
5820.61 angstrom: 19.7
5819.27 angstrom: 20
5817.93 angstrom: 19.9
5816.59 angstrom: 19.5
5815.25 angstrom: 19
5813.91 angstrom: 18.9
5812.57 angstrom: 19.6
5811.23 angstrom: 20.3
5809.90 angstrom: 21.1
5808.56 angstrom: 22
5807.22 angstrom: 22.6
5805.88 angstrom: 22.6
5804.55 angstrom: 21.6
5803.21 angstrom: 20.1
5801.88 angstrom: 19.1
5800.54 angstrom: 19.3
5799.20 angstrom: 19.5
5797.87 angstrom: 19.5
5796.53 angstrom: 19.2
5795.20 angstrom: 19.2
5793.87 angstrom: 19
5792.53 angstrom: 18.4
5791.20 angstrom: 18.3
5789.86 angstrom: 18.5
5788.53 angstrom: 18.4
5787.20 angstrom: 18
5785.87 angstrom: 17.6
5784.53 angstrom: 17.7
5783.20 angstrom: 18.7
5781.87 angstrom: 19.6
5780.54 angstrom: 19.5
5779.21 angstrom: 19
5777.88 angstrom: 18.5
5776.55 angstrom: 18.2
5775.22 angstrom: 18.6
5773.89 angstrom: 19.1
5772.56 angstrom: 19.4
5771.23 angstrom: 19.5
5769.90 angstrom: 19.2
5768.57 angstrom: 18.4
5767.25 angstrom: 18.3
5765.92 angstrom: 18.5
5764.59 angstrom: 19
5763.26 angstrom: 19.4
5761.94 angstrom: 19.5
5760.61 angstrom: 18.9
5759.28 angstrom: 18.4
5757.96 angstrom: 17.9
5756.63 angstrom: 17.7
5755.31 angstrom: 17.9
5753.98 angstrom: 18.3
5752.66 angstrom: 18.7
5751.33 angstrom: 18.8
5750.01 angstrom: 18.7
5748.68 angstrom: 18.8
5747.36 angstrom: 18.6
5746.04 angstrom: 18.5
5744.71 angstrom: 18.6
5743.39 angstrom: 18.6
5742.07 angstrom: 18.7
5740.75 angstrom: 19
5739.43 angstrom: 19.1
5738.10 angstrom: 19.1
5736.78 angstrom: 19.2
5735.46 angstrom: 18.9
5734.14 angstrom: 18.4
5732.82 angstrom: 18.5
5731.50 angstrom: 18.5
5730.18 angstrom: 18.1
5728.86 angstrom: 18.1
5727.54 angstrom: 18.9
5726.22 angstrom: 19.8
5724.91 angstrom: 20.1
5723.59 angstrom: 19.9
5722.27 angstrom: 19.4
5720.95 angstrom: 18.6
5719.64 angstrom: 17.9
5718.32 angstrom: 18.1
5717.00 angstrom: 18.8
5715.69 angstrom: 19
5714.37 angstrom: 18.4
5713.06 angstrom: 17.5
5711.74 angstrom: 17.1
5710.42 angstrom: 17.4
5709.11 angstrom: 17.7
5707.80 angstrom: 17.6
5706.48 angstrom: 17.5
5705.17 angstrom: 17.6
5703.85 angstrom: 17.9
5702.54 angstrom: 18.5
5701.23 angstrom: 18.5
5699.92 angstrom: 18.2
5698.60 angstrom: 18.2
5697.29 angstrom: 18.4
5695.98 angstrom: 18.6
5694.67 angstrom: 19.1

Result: 0.10 mag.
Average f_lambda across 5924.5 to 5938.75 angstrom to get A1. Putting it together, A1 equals 18.7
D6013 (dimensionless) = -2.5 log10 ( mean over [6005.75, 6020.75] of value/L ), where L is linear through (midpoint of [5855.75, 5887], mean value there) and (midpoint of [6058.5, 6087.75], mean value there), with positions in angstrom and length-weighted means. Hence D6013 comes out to 0.03 mag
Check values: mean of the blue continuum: 18.8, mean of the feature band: 18.2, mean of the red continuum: 18.7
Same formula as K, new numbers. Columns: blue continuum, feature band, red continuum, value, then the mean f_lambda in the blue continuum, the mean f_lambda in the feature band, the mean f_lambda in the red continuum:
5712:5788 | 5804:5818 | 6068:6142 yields -0.11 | 18.7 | 20.7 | 18.2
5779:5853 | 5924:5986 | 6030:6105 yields 0.01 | 19.3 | 18.9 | 18.8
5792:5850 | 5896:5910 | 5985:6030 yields 0.20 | 19.5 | 15.8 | 18.6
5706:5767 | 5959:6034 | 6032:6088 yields 0.01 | 18.6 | 18.7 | 18.9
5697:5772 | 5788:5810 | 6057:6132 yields -0.08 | 18.5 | 19.9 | 18.3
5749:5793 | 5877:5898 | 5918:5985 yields 0.23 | 18.6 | 15.2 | 18.9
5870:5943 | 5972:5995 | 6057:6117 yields -0.06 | 17.5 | 18.9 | 18.4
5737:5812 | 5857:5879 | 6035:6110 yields 0.01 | 19.1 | 18.8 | 18.6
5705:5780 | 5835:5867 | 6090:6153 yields -0.02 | 18.6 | 18.8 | 18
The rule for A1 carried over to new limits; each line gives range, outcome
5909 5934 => 18.6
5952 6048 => 18.7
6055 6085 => 18.7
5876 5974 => 17.8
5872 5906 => 15.9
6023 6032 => 18.3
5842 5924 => 17.6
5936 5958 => 19.1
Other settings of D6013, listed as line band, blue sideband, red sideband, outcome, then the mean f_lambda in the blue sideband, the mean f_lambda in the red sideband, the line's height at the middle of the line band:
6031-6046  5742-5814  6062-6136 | -0.04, 19.1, 18.2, 18.4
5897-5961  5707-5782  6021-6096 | 0.03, 18.7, 18.7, 18.7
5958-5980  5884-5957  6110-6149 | -0.08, 17.4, 17.9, 17.5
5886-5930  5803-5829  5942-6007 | 0.18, 20.1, 18.9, 19.4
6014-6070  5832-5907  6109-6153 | -0.05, 17.5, 18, 17.8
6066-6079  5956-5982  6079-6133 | -0.03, 18.8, 18.1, 18.3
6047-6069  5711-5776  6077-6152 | -0.04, 18.7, 18.1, 18.2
